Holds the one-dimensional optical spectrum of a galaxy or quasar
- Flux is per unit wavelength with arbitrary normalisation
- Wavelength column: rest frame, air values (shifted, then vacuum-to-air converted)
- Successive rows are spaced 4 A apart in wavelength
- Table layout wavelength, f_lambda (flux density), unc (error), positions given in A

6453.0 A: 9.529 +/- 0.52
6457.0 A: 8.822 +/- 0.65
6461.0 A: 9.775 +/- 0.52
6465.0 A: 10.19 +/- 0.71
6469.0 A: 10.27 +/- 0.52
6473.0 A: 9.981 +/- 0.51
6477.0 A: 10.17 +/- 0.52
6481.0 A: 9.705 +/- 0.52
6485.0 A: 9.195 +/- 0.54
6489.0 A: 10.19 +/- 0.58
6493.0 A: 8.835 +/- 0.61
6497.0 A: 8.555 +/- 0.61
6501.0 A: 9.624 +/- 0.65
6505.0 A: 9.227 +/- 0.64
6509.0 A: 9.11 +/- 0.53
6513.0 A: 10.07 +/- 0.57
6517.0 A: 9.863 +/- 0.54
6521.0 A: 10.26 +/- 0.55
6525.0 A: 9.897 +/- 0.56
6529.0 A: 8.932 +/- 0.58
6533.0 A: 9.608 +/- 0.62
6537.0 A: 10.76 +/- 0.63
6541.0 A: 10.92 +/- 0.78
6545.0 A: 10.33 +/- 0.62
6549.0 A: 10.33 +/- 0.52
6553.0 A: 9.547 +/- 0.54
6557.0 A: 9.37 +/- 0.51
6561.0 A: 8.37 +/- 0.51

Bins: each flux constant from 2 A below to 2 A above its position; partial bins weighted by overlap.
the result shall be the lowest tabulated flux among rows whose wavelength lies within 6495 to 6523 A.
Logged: 8.555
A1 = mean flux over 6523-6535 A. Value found 9.48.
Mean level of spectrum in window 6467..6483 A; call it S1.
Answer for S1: 10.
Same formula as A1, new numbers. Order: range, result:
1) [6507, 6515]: 9.59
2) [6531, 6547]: 10.4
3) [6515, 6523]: 10.1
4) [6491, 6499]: 8.7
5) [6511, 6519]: 9.97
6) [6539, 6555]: 10.3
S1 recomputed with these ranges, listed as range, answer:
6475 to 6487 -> 9.69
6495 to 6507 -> 9.14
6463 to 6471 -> 10.2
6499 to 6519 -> 9.58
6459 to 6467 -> 9.98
